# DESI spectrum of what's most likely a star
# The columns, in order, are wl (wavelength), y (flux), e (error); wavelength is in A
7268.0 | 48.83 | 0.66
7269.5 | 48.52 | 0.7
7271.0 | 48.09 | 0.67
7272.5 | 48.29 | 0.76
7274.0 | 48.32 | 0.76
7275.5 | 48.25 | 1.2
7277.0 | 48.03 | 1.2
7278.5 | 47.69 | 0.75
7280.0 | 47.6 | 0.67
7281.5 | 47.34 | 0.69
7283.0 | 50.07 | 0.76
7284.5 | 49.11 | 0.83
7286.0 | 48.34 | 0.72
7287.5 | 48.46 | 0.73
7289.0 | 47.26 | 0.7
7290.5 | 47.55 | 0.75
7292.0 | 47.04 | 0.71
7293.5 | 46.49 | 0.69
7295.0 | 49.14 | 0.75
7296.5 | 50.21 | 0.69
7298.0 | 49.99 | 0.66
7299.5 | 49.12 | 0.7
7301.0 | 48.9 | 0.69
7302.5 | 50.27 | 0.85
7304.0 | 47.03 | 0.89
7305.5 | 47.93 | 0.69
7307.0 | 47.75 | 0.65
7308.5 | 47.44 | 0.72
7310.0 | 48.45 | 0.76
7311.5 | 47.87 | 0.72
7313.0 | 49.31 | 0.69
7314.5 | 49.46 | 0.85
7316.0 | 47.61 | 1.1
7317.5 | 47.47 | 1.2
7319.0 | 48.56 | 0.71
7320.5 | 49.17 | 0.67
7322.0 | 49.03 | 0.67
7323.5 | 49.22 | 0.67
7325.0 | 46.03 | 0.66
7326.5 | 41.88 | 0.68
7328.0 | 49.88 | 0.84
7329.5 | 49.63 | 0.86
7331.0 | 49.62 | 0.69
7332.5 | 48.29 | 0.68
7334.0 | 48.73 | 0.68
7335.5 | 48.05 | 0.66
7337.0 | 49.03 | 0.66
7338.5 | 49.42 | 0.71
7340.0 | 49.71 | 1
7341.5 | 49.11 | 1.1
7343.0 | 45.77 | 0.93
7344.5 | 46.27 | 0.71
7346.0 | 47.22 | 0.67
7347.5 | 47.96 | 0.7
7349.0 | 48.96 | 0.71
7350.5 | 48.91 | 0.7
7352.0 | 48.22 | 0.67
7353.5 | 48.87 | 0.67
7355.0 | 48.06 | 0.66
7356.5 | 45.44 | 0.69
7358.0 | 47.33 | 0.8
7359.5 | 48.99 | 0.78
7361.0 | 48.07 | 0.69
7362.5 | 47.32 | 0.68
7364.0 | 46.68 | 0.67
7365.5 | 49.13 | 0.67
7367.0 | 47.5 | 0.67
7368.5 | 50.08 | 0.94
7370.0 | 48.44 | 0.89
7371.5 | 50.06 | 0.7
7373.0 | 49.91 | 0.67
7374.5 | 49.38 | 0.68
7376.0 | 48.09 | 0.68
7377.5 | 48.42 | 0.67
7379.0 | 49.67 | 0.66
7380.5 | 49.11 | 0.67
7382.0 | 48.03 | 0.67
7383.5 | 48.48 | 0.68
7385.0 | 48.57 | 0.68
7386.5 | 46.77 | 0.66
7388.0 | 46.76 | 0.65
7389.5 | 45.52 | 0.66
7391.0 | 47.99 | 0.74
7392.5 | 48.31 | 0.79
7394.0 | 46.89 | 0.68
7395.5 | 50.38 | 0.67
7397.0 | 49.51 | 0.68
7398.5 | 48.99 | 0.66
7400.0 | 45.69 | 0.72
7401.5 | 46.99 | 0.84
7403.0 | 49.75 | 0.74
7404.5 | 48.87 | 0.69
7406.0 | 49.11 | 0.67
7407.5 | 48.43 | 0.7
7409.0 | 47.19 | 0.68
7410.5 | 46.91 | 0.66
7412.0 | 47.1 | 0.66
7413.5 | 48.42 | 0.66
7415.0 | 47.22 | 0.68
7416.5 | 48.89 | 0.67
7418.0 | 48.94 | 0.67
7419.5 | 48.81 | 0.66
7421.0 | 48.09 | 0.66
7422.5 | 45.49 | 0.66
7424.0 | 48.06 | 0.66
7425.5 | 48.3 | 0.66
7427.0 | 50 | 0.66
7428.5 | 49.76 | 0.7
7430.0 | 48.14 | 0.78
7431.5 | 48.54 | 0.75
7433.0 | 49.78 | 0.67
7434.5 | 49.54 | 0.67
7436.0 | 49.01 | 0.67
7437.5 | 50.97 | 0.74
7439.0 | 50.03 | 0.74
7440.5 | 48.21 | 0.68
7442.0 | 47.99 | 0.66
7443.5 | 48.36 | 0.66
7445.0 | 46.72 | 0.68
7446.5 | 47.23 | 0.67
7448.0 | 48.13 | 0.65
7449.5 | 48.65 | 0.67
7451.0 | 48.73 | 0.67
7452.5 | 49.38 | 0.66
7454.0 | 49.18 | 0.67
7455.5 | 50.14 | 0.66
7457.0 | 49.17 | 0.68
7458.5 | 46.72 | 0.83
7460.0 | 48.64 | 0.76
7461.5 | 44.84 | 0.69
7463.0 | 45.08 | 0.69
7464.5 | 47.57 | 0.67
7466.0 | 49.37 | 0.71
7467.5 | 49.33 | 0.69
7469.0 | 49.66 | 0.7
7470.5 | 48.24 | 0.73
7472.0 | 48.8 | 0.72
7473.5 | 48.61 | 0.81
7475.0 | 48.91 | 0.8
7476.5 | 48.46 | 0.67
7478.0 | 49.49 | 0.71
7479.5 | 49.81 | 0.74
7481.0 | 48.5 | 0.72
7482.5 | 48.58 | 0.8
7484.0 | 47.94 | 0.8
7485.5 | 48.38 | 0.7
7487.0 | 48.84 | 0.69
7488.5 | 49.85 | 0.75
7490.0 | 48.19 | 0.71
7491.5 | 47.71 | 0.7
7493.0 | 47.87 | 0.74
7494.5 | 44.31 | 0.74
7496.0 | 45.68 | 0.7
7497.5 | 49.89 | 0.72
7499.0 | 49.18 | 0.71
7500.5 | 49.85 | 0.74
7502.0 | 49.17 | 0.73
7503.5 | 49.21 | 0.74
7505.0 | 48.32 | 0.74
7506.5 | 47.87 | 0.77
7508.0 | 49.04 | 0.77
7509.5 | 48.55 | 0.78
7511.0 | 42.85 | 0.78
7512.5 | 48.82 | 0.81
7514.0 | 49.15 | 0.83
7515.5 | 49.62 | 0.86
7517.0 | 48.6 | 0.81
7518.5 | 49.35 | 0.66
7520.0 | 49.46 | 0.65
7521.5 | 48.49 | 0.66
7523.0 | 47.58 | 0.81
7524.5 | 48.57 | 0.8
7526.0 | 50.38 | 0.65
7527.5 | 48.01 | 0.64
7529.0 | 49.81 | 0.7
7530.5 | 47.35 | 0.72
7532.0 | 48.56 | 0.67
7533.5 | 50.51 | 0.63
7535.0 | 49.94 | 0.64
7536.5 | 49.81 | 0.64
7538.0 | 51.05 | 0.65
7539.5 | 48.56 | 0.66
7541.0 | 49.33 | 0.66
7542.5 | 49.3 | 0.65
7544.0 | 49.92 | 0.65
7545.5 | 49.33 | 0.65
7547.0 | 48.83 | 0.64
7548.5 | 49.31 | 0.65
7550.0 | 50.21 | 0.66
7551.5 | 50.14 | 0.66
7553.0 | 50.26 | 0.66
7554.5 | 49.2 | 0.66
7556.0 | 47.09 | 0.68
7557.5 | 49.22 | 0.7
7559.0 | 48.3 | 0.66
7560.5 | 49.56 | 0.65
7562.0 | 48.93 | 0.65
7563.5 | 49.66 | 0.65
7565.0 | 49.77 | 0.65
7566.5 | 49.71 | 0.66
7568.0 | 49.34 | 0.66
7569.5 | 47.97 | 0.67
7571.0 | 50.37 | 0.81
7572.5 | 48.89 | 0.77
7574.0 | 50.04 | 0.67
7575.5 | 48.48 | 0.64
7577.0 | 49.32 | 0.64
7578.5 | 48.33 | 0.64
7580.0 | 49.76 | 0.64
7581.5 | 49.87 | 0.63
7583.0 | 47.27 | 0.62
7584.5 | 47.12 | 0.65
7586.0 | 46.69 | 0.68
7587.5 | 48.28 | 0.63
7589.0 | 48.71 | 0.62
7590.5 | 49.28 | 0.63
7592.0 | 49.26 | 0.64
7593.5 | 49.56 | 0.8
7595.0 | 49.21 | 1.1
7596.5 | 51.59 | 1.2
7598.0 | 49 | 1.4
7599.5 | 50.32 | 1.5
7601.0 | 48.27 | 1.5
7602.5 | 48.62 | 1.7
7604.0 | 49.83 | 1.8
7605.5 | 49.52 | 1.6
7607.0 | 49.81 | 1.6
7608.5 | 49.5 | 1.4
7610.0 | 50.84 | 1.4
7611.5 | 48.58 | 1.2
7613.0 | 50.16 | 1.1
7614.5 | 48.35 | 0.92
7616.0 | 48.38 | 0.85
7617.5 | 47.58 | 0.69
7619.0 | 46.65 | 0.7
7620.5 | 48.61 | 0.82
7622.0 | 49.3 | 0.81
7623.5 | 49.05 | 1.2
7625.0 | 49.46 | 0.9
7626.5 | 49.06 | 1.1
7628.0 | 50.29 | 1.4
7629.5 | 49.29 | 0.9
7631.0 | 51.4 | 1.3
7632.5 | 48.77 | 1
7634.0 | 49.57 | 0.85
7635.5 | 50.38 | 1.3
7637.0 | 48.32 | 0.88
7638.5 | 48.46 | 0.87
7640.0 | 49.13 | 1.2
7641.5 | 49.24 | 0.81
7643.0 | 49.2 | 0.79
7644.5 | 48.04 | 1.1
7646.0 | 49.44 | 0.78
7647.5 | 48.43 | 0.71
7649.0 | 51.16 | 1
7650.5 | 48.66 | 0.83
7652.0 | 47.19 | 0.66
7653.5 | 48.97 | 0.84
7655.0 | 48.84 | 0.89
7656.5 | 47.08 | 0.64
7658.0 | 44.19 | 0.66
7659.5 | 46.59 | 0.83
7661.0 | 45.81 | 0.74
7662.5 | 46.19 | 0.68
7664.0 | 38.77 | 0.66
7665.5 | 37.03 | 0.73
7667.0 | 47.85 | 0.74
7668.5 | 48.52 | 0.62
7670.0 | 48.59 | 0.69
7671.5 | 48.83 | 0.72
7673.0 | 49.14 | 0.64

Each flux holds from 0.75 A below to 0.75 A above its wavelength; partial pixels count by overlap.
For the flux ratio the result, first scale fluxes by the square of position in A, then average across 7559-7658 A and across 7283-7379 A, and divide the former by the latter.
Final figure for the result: 1.1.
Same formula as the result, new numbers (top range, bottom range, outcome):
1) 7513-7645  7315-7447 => 1.07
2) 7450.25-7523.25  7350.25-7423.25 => 1.03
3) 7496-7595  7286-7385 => 1.07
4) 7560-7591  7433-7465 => 1.05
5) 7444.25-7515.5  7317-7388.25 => 1.04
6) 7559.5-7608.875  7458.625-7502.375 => 1.05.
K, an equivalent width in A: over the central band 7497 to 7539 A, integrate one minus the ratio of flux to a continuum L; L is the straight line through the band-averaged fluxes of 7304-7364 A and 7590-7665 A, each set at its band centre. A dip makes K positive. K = -0.40 A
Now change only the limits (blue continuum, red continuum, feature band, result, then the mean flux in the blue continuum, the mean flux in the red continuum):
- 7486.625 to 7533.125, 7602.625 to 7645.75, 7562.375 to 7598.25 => -0.1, 48.4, 49.2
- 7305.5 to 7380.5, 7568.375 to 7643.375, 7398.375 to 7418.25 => 0.2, 48.3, 49.1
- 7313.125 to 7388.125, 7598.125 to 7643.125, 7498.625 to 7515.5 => 0.1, 48.3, 49.2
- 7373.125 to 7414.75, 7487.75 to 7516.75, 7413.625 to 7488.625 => -0.6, 48.1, 48.2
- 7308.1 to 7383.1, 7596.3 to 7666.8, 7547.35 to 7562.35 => -0.3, 48.3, 48.3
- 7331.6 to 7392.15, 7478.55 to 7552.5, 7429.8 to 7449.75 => -0.1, 48.2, 48.8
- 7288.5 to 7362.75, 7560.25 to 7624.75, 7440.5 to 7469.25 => 0.3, 48.2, 49.1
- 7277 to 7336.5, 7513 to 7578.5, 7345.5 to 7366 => 0.2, 48.3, 49.2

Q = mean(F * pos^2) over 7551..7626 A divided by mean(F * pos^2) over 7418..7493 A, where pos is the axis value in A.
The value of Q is 1.05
